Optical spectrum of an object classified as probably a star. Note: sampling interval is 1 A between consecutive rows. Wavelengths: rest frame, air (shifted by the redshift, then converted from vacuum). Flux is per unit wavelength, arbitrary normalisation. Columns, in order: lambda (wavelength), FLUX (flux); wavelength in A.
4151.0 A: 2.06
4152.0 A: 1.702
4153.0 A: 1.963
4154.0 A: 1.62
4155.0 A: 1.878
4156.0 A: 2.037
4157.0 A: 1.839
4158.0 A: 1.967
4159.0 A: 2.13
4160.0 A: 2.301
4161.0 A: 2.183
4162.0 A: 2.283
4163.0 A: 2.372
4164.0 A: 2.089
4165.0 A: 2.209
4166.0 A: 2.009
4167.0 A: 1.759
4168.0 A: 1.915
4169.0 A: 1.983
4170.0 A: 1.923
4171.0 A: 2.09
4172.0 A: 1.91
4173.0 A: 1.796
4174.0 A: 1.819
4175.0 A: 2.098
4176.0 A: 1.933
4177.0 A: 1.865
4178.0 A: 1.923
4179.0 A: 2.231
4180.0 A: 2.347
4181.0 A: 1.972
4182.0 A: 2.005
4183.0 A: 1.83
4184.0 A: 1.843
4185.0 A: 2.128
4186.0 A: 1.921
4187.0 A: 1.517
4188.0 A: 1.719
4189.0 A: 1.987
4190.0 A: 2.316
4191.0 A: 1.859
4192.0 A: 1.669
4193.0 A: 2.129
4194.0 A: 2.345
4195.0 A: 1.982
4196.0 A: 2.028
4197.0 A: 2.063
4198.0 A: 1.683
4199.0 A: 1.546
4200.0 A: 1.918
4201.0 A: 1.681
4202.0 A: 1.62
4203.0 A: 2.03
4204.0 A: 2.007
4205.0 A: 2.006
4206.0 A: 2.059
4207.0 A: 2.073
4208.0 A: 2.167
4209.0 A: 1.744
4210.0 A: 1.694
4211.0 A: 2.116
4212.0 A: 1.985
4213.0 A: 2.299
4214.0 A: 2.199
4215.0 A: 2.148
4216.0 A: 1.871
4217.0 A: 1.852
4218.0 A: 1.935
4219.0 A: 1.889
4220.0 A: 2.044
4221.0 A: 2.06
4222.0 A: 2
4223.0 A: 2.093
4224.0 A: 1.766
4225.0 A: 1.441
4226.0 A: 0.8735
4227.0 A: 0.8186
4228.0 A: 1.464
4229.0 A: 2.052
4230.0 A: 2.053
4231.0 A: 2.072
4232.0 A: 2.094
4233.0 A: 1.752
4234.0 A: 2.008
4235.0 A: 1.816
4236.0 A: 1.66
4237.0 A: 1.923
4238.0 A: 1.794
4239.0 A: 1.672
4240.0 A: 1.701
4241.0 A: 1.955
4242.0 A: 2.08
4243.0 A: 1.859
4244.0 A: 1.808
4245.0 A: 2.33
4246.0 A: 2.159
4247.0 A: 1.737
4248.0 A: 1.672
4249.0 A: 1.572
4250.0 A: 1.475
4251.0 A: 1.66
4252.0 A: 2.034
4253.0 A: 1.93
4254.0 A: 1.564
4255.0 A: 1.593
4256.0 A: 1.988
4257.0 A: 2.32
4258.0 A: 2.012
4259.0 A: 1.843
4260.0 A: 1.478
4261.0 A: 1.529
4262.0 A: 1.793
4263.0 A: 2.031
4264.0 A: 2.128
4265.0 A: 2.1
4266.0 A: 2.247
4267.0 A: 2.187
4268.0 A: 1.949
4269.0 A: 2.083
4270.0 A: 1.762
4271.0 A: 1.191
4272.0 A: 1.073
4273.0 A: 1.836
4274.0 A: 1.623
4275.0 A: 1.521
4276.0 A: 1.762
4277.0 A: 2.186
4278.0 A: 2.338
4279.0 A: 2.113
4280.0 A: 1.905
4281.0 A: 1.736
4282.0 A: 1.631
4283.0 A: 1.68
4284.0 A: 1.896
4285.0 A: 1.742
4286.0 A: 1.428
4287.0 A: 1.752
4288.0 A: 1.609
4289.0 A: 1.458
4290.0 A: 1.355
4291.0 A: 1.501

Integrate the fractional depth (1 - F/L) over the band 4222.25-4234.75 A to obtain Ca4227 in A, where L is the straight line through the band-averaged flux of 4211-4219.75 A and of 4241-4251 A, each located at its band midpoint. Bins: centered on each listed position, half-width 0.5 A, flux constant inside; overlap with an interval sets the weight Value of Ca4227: 1.5 A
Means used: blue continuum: 2.03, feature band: 1.72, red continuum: 1.85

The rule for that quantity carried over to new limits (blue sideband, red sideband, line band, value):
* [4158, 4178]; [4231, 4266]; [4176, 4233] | 1.3 A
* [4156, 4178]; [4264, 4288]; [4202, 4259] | 0.9 A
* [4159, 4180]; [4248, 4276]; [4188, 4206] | 0.4 A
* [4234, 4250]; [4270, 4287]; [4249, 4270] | -1.2 A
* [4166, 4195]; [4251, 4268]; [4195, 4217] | 0.0 A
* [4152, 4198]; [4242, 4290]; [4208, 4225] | -0.5 A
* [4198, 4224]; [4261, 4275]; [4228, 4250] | 0.2 A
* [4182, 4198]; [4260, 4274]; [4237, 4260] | 0.0 A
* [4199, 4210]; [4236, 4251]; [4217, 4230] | 1.0 A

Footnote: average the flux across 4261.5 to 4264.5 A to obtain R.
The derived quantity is 1.98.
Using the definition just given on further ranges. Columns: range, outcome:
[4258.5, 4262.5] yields 1.66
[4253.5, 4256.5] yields 1.71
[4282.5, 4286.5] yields 1.69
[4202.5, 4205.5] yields 2.01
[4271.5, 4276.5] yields 1.56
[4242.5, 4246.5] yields 2.04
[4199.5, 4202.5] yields 1.74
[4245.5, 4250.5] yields 1.72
